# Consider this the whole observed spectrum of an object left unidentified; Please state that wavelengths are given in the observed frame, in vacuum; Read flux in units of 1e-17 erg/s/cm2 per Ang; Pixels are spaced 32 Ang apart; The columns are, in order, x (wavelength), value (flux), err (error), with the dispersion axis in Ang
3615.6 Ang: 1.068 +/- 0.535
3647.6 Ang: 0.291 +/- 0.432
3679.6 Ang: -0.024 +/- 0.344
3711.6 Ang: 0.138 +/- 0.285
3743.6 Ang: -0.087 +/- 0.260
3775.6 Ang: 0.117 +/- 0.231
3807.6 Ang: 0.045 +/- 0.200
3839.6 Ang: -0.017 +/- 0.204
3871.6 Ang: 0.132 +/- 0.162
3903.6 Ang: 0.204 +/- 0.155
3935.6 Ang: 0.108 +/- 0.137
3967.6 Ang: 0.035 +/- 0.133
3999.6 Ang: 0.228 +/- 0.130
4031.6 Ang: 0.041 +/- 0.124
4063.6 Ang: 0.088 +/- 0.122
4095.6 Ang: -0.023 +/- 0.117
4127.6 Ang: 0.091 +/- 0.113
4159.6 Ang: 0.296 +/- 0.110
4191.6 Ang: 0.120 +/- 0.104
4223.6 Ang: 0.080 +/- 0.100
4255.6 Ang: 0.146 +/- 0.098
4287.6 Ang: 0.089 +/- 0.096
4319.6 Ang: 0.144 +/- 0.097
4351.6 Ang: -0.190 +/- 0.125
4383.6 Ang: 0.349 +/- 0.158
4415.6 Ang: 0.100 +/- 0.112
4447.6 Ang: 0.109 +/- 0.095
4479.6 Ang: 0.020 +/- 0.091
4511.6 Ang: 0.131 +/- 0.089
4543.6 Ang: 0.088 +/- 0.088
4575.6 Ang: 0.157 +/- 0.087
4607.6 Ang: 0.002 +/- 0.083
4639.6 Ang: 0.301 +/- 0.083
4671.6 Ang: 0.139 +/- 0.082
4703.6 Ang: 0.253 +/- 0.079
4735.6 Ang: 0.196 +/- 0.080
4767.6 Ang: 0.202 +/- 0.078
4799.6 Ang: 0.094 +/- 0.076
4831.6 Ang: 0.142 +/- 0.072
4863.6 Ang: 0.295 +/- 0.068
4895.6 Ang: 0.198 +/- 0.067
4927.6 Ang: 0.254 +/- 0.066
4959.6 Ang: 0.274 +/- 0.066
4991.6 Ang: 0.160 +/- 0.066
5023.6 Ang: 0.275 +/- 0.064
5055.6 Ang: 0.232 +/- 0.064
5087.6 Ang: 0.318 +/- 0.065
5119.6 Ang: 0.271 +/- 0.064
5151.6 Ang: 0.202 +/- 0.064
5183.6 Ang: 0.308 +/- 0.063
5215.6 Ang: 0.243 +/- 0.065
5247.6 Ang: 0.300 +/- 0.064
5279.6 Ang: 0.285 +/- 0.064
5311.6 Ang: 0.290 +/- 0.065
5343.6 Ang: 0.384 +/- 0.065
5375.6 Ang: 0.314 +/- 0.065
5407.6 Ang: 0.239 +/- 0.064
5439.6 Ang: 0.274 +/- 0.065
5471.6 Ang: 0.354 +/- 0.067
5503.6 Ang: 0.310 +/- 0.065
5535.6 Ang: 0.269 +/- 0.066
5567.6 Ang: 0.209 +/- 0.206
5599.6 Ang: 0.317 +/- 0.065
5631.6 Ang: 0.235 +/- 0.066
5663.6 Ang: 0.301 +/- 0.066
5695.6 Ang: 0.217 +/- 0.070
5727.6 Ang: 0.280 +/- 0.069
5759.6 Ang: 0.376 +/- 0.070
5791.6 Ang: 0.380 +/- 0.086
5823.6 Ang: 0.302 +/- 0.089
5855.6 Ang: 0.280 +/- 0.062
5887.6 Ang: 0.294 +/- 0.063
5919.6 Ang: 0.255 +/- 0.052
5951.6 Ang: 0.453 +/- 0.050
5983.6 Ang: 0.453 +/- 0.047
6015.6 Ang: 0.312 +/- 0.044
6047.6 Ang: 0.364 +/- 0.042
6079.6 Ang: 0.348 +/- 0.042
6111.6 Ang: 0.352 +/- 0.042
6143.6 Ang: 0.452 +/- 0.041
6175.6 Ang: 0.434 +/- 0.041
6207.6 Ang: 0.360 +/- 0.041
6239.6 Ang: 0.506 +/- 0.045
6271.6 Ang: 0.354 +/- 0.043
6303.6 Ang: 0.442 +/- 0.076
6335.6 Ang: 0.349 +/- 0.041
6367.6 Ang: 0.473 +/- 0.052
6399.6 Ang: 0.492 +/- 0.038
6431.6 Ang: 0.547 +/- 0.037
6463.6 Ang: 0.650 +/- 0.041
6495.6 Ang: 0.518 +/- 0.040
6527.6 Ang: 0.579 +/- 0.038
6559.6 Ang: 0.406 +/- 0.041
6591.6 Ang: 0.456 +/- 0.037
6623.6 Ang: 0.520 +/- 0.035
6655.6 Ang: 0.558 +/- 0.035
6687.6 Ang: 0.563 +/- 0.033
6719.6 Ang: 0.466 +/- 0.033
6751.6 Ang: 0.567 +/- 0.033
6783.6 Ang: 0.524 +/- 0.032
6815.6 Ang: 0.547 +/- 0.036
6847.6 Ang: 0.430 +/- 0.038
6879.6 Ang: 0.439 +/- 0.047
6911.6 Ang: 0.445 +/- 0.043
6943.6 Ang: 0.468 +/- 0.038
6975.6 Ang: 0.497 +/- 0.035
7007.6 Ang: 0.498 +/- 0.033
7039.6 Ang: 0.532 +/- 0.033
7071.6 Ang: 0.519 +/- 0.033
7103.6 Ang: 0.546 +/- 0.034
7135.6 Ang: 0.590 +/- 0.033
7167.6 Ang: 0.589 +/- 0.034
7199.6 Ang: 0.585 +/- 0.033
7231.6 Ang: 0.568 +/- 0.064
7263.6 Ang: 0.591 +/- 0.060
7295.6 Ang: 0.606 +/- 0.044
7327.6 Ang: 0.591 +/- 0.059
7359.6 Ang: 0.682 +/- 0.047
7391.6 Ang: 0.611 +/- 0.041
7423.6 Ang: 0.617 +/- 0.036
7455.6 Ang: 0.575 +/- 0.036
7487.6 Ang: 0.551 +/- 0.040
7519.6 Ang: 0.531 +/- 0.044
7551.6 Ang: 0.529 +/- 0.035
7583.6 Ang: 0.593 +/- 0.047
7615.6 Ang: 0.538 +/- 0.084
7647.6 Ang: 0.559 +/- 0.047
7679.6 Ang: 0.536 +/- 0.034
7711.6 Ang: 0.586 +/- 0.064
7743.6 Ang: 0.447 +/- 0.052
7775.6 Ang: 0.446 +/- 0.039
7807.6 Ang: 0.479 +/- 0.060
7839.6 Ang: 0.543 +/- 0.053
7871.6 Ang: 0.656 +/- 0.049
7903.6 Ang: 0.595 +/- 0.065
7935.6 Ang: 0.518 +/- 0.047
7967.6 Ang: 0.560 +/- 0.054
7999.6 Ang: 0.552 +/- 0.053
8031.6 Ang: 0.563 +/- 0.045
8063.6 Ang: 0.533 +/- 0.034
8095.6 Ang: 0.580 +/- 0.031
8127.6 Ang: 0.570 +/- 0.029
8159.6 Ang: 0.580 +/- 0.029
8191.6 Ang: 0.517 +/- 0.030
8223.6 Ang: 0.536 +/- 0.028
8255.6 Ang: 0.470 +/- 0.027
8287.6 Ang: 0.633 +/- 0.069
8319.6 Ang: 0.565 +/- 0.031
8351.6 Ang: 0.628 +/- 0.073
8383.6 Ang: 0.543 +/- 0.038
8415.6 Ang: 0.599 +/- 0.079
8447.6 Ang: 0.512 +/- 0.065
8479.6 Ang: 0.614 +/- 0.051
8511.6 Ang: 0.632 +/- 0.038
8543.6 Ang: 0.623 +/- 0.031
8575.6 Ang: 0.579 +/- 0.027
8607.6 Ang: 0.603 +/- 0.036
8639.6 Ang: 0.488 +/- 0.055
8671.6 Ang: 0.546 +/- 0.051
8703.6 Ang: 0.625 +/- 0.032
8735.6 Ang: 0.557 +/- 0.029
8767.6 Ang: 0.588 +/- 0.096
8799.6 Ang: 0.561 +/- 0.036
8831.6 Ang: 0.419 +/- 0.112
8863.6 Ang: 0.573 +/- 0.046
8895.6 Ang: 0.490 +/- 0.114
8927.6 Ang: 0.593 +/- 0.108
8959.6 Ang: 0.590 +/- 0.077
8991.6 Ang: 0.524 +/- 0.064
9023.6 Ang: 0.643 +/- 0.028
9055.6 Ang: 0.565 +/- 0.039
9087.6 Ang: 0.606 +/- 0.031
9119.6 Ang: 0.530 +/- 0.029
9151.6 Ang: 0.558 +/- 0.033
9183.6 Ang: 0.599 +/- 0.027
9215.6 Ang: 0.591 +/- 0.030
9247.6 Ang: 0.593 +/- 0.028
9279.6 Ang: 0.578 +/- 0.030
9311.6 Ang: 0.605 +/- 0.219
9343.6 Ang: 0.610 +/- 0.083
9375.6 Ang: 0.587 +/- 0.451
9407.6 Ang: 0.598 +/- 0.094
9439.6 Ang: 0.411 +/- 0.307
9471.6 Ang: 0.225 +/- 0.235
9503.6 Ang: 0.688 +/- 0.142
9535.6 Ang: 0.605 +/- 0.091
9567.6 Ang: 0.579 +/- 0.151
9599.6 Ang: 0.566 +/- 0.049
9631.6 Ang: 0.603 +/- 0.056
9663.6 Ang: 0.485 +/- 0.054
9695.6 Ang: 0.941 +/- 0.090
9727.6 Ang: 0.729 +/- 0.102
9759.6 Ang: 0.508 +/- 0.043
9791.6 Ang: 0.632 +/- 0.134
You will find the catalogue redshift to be 0.596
